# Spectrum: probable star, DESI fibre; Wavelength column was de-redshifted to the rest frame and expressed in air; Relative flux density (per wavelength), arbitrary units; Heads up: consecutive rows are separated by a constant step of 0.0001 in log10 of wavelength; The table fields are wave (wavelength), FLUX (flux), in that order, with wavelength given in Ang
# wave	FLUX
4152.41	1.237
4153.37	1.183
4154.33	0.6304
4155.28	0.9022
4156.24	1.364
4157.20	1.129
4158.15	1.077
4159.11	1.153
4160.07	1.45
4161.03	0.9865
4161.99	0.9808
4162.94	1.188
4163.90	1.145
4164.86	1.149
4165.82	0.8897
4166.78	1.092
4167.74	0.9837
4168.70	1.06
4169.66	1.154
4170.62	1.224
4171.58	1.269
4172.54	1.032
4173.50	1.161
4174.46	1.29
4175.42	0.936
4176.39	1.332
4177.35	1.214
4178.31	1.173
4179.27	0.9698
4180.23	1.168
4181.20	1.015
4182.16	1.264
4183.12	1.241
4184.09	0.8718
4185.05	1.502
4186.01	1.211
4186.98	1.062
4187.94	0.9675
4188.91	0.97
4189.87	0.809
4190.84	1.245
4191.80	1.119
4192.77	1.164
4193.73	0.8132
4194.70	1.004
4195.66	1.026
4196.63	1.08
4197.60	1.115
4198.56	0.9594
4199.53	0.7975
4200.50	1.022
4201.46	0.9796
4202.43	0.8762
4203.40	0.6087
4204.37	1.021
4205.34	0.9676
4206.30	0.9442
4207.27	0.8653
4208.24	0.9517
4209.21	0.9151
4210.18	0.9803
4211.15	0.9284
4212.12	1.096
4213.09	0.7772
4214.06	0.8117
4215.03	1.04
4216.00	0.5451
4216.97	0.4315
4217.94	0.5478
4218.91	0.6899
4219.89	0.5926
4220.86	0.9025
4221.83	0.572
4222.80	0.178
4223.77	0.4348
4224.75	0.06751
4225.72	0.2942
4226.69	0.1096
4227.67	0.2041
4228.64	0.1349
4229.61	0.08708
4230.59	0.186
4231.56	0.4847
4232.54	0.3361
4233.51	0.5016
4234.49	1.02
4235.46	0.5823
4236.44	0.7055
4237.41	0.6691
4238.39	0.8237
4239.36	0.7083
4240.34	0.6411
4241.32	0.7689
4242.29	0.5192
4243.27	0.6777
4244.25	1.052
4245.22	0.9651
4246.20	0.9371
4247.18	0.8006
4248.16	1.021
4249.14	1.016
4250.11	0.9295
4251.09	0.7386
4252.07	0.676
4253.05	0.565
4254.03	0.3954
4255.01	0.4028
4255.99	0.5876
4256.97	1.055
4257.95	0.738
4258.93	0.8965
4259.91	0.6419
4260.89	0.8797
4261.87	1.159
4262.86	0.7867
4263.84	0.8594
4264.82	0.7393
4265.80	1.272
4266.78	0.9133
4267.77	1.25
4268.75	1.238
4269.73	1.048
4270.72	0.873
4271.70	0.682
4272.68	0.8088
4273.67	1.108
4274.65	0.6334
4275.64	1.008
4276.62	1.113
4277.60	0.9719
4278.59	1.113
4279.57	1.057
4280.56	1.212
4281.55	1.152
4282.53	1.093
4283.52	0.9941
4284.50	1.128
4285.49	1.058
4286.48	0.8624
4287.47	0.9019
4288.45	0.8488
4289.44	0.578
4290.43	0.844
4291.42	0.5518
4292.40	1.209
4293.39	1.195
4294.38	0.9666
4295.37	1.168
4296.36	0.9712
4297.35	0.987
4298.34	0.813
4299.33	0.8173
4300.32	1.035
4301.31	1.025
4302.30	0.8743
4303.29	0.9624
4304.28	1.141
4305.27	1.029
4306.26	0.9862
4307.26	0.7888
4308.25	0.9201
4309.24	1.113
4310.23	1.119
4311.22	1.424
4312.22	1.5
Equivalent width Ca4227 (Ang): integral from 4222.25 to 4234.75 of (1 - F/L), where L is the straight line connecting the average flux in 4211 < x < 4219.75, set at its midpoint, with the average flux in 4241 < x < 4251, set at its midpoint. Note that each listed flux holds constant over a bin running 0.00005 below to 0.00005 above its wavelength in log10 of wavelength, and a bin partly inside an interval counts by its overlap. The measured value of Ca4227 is 7.9 Ang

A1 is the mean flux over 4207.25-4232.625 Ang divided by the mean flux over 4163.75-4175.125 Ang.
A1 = 0.50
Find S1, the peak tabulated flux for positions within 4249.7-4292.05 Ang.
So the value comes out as 1.272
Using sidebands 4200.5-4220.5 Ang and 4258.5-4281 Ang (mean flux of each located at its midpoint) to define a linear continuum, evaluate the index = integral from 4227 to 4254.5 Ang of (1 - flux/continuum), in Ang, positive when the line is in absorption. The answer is 7.9 Ang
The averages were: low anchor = 0.834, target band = 0.645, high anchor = 0.968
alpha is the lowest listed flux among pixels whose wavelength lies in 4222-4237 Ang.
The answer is 0.06751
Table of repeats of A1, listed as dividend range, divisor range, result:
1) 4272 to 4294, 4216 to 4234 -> 2.56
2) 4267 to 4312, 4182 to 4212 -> 0.99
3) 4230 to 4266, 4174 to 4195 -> 0.67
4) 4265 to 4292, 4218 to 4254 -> 1.63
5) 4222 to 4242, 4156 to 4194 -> 0.40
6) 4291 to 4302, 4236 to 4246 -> 1.29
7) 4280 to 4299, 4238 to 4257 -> 1.29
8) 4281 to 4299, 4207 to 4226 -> 1.41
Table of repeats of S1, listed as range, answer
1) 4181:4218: 1.502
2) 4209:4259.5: 1.096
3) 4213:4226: 1.04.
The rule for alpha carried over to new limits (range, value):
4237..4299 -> 0.3954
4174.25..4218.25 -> 0.4315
